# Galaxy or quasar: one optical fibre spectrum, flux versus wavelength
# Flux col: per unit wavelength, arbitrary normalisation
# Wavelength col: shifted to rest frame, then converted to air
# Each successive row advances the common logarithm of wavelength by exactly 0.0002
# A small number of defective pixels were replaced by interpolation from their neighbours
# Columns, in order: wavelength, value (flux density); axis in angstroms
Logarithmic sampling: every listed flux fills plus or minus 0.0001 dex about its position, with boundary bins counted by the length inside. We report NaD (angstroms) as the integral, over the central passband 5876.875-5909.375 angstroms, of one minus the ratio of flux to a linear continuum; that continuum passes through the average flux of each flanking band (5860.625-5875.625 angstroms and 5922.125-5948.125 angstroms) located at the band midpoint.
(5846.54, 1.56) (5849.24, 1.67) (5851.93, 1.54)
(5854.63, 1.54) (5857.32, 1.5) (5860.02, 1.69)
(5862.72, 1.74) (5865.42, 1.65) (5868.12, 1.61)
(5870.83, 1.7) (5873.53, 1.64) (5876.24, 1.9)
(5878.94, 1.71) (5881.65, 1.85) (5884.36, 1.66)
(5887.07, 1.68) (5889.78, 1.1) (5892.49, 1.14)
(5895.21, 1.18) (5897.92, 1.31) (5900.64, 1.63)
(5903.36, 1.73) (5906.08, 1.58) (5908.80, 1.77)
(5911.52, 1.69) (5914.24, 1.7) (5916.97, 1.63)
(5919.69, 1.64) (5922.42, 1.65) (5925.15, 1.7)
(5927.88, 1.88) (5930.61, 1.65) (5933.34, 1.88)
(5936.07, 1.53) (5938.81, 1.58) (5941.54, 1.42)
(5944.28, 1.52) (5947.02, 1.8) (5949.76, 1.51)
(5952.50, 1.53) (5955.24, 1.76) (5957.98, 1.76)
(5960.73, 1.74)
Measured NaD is 2.75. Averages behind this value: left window 1.68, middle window 1.53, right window 1.66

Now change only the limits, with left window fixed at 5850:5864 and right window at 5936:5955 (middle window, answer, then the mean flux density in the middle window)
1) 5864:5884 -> -1.5 angstroms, 1.72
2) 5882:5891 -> 0.4 angstroms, 1.53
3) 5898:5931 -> -1.9 angstroms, 1.67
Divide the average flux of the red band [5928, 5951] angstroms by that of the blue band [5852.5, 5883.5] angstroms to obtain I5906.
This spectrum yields 0.97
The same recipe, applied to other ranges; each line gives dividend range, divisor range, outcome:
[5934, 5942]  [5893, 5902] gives 1.15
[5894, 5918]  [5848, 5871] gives 0.97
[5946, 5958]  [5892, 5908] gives 1.14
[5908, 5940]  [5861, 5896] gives 1.06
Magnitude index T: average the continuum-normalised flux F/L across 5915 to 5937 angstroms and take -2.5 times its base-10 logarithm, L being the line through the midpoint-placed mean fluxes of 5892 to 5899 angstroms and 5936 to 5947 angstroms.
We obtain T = -0.18 mag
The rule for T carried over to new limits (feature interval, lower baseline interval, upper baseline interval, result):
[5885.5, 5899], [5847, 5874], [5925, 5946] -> 0.26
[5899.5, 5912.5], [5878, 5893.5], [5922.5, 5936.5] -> -0.04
